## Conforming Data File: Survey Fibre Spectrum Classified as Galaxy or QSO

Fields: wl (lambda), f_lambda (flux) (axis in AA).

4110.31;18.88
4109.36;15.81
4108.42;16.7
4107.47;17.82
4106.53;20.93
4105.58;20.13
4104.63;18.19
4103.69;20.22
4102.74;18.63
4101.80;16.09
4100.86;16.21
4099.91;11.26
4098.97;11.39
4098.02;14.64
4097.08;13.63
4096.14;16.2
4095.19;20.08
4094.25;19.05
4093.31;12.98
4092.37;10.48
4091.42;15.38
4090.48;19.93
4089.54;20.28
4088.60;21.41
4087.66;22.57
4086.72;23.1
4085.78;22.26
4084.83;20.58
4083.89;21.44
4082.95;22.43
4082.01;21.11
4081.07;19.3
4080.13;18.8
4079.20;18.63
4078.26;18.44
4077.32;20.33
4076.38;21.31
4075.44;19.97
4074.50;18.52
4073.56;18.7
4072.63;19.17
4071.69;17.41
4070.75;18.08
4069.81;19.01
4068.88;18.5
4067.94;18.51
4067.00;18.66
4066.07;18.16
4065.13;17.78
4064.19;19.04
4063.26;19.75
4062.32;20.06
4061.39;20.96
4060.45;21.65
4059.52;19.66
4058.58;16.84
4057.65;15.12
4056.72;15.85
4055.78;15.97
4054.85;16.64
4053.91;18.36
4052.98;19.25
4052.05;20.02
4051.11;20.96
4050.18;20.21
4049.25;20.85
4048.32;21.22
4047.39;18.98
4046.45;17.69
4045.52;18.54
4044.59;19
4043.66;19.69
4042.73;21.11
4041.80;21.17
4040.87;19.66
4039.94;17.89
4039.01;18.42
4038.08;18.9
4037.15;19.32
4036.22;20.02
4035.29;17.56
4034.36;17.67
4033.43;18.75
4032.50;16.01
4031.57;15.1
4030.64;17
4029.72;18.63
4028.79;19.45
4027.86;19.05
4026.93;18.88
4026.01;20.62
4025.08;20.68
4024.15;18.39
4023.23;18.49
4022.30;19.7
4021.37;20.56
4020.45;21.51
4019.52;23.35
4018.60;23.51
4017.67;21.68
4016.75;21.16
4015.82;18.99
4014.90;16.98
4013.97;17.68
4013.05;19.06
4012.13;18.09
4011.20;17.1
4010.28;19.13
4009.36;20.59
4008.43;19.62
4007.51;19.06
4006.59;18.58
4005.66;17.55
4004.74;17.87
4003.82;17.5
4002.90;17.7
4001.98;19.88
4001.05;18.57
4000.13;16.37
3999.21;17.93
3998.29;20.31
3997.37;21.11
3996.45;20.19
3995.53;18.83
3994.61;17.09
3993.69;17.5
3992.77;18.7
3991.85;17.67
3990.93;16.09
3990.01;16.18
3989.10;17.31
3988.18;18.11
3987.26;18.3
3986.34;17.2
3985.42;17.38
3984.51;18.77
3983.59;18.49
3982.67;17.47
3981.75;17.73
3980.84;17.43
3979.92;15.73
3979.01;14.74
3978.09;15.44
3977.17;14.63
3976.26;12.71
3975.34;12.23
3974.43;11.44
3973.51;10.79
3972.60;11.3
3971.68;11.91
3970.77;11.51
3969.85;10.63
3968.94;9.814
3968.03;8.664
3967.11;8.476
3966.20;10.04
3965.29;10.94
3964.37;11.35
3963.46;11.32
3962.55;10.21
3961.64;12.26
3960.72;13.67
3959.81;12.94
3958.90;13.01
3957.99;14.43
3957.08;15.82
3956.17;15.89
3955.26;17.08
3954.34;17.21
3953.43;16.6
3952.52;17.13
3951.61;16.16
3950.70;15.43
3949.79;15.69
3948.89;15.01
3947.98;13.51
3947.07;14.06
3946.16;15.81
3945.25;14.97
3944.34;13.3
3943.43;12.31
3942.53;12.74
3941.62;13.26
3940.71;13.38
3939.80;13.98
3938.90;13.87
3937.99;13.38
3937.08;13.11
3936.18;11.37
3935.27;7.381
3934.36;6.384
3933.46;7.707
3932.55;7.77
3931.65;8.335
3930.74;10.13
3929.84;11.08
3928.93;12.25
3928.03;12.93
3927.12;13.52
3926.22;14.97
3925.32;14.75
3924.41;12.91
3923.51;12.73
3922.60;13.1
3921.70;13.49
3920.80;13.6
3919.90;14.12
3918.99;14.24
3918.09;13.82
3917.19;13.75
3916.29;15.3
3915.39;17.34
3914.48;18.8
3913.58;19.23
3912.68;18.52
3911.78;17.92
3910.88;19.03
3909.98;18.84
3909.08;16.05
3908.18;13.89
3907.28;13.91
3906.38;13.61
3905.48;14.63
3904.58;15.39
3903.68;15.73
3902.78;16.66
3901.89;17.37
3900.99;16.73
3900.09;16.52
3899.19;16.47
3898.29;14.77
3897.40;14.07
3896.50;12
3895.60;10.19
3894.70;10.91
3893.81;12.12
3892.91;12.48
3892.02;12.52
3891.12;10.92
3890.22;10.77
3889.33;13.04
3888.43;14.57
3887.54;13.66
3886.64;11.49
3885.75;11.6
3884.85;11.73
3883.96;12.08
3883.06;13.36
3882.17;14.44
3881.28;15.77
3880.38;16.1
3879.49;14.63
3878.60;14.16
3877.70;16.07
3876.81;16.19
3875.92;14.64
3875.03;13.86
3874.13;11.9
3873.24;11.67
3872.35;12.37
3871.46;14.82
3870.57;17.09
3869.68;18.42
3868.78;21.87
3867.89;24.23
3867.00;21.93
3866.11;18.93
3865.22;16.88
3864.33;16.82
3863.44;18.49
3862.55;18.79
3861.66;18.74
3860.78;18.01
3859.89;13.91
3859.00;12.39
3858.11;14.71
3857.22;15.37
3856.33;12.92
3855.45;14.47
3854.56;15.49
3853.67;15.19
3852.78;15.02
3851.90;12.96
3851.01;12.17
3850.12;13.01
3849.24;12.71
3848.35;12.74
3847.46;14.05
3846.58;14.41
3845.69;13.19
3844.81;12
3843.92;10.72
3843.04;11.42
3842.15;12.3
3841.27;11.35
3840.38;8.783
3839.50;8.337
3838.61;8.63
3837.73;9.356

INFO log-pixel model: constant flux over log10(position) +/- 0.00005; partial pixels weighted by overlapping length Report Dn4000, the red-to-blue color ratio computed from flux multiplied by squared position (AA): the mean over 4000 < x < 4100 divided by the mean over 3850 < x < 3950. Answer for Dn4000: 1.42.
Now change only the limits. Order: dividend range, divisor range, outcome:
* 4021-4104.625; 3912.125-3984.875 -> 1.46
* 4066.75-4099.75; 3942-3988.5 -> 1.40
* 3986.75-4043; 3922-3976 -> 1.54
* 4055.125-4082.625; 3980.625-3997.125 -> 1.10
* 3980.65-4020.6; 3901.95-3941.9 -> 1.41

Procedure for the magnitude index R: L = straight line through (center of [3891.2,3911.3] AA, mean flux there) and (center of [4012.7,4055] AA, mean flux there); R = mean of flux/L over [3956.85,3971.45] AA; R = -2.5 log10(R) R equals 0.41 mag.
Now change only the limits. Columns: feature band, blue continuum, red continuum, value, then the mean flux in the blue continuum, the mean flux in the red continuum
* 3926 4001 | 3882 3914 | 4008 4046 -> 0.19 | 14.4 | 19.2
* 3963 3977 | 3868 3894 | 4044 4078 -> 0.44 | 14.1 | 18.9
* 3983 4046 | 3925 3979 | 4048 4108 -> -0.20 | 12.7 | 18.6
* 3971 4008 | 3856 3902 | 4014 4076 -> 0.06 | 14.9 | 19.1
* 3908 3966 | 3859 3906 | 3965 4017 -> 0.14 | 15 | 16.4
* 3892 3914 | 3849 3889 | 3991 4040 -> 0.06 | 15.2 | 18.9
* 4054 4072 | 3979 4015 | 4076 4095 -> 0.05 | 18.1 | 19.5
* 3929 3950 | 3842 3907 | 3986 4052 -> 0.34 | 14.6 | 18.9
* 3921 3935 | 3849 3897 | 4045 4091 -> 0.36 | 14.6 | 19.4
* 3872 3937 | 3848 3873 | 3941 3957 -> 0.14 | 16.1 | 15.1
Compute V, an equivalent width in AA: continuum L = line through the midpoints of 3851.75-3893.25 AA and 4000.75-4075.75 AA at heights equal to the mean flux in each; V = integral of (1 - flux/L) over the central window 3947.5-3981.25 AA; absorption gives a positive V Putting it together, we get 7.6 AA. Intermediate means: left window 15.1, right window 19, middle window 13.3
